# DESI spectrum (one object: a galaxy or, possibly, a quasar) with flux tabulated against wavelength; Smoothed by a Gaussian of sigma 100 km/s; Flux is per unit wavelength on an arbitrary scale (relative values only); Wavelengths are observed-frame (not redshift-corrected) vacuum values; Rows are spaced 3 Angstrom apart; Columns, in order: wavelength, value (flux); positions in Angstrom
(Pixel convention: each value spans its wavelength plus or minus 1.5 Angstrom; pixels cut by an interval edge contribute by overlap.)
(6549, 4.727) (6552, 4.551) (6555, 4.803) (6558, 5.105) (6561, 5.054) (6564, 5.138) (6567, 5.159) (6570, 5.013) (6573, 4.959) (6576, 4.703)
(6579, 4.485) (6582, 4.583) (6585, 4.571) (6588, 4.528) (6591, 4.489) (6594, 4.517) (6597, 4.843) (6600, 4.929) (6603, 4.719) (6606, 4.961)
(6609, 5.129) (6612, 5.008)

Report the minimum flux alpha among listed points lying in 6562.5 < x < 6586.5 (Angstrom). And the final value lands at 4.485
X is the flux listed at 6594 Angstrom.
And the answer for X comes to 4.517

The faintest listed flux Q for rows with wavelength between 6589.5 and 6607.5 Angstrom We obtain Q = 4.489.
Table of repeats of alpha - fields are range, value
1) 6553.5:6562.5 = 4.803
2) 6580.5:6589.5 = 4.528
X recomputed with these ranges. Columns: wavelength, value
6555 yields 4.803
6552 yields 4.551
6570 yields 5.013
